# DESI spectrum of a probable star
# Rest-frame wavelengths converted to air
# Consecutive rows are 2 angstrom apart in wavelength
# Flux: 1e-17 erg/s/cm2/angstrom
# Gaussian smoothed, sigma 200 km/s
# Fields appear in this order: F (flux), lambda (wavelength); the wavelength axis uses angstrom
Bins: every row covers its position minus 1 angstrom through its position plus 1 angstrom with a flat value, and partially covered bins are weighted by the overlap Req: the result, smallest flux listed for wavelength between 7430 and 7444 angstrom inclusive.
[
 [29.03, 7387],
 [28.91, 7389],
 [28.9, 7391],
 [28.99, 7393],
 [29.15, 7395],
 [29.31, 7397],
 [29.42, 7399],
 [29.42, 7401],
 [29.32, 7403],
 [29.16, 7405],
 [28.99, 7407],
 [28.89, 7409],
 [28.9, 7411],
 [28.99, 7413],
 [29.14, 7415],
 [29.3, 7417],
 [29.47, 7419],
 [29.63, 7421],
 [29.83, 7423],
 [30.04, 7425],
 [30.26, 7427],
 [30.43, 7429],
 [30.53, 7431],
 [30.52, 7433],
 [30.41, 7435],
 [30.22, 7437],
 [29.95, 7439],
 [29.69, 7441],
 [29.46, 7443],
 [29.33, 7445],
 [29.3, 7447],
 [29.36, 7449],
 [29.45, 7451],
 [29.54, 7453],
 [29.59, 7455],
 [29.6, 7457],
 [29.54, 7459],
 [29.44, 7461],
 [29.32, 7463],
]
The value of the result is 29.46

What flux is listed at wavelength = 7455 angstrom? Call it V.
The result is 29.59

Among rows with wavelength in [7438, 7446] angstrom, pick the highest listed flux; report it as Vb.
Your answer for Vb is 29.95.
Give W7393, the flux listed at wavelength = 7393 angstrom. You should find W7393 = 28.99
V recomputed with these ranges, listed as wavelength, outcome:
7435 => 30.41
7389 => 28.91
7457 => 29.6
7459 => 29.54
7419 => 29.47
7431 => 30.53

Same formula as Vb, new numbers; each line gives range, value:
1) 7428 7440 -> 30.53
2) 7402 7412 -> 29.32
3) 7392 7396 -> 29.15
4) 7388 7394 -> 28.99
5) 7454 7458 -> 29.6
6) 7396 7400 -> 29.42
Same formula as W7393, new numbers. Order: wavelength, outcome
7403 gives 29.32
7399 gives 29.42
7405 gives 29.16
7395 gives 29.15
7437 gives 30.22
